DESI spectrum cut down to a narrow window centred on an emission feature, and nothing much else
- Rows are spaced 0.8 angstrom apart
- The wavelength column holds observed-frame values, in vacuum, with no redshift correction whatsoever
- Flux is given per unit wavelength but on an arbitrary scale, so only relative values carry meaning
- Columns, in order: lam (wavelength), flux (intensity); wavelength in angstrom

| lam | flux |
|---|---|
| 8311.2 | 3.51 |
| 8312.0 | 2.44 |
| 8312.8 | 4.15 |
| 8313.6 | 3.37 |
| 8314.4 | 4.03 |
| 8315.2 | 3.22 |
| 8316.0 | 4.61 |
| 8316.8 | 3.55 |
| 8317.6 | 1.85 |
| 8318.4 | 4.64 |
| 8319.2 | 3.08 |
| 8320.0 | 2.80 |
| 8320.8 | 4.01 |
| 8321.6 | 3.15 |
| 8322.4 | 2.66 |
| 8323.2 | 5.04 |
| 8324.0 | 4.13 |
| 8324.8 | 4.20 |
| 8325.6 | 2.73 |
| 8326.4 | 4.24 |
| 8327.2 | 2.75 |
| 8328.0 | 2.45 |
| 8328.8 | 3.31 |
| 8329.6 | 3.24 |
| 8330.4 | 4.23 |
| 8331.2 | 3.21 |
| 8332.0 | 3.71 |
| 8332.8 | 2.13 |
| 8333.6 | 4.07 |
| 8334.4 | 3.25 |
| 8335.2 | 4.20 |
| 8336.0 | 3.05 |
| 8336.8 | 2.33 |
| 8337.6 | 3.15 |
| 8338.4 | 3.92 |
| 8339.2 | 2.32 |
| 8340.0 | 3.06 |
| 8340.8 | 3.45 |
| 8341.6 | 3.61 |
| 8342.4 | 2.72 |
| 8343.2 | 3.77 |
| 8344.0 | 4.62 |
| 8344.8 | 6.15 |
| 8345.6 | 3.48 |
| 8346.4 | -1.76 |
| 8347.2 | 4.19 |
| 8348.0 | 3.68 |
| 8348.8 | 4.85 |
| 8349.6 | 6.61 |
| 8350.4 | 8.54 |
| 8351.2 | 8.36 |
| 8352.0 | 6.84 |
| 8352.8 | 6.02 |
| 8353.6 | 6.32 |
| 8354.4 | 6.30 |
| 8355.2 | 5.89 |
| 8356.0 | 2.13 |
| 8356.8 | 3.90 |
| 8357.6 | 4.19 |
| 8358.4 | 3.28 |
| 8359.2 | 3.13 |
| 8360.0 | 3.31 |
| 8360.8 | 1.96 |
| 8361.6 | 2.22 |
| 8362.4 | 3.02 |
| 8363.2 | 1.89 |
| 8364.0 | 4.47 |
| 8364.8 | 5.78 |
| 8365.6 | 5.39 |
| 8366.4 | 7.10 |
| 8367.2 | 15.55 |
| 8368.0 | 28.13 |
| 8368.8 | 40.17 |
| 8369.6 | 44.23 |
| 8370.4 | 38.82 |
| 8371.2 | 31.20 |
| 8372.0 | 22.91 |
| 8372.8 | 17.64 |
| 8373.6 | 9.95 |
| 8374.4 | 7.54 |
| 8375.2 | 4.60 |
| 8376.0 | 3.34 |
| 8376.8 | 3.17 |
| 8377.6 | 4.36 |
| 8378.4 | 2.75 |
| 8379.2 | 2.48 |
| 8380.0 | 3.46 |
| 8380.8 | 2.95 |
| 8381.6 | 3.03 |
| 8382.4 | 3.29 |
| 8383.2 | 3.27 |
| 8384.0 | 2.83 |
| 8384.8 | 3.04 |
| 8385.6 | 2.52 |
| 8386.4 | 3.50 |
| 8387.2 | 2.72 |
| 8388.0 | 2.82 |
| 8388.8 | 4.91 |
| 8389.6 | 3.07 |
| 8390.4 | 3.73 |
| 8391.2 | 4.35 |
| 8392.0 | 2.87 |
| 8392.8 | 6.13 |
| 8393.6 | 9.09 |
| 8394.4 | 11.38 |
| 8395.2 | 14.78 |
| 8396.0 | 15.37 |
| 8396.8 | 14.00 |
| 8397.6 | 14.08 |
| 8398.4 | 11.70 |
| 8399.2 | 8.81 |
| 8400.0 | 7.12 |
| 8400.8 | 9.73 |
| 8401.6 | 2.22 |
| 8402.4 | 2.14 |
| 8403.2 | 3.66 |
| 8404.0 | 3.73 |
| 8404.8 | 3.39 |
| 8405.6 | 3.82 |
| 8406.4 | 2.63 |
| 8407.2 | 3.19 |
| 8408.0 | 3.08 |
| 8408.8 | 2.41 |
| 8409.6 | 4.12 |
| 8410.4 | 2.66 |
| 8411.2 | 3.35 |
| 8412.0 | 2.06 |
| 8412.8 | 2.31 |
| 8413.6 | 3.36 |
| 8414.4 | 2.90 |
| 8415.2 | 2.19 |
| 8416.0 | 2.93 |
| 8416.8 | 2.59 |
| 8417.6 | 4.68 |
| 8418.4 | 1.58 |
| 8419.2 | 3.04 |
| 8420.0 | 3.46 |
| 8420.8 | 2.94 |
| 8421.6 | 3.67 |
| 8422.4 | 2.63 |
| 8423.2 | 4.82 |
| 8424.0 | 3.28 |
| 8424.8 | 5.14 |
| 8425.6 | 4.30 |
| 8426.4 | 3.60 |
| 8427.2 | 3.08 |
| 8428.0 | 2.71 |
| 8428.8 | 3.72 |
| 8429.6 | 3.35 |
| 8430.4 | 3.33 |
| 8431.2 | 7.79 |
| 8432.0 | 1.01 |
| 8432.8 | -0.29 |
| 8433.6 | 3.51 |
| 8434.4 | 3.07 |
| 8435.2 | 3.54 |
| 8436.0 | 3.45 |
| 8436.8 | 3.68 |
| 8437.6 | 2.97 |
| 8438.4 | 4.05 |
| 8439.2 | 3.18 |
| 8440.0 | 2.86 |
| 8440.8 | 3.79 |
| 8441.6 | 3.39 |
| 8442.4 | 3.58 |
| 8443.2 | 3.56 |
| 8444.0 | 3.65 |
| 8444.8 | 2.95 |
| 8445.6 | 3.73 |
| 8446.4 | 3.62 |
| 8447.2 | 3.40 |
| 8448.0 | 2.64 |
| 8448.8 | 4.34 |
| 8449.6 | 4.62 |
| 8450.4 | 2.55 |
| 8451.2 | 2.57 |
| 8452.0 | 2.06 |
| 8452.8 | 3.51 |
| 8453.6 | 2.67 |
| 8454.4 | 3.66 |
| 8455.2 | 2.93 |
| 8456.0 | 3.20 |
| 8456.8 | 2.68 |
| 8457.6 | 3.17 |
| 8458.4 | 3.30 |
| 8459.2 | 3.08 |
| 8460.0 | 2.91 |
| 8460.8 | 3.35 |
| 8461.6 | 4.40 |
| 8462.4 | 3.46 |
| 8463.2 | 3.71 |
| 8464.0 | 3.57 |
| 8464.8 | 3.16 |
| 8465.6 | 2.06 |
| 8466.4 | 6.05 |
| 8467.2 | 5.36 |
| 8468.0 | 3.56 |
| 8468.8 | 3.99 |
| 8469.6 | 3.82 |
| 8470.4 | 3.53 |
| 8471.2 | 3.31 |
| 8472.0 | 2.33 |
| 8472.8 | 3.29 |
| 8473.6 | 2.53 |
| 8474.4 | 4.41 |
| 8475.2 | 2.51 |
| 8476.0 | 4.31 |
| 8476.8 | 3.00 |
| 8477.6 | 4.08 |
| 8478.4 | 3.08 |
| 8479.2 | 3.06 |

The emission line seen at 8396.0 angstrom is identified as [N II]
